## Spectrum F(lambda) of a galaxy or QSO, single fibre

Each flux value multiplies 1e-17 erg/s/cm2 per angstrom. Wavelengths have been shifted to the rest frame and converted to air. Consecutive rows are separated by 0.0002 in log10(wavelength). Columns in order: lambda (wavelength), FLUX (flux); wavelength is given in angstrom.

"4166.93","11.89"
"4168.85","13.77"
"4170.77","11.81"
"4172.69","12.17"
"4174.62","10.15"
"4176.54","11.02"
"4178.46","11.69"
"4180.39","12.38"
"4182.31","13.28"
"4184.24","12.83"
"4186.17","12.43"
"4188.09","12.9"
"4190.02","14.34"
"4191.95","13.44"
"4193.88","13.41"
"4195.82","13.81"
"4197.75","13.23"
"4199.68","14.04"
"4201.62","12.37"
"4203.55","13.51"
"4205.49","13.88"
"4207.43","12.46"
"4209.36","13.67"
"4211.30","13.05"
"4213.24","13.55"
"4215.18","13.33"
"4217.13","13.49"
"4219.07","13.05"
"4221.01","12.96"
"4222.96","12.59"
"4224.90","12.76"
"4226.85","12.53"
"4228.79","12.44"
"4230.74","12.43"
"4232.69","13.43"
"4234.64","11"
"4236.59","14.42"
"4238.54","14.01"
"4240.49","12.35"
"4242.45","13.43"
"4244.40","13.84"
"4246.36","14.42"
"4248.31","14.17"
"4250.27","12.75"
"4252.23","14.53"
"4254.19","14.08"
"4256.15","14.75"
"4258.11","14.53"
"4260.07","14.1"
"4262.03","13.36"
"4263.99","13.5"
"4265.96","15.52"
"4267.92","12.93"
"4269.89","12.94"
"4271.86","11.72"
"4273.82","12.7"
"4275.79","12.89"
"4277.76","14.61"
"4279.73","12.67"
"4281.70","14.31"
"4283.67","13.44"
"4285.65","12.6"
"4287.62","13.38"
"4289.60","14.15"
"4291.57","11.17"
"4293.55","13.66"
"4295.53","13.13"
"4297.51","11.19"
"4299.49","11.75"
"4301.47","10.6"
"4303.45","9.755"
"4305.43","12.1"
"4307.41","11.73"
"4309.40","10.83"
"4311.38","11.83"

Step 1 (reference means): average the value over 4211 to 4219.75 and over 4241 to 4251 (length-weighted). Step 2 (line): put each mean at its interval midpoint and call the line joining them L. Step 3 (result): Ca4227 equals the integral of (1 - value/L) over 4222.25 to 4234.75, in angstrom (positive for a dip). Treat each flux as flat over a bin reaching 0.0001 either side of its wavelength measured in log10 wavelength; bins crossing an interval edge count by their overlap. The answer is 0.9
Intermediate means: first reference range 13.3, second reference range 13.7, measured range 12.6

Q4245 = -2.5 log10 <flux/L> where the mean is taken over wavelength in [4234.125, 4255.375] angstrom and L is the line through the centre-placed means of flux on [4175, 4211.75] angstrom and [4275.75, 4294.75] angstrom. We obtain -0.04 mag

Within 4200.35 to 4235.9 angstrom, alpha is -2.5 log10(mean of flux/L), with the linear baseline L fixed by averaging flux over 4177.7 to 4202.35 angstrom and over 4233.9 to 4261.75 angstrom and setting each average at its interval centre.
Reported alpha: 0.04 mag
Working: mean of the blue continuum 13.1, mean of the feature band 12.9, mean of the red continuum 13.8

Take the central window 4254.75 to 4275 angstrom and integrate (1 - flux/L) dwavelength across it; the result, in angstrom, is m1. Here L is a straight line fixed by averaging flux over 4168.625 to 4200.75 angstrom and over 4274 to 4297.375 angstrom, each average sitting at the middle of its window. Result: -0.82 angstrom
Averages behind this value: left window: 12.7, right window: 13.2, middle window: 13.6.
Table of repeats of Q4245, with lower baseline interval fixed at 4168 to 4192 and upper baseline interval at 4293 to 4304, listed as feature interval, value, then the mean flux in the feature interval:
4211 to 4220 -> -0.093 mag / 13.3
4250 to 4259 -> -0.189 mag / 14.2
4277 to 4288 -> -0.147 mag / 13.5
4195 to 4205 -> -0.093 mag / 13.4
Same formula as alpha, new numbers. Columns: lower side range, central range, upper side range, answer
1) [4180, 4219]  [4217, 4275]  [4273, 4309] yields -0.04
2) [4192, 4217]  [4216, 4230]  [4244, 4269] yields 0.06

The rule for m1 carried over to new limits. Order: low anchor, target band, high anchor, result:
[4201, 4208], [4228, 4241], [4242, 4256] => 0.75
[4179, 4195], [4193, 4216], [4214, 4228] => -0.59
